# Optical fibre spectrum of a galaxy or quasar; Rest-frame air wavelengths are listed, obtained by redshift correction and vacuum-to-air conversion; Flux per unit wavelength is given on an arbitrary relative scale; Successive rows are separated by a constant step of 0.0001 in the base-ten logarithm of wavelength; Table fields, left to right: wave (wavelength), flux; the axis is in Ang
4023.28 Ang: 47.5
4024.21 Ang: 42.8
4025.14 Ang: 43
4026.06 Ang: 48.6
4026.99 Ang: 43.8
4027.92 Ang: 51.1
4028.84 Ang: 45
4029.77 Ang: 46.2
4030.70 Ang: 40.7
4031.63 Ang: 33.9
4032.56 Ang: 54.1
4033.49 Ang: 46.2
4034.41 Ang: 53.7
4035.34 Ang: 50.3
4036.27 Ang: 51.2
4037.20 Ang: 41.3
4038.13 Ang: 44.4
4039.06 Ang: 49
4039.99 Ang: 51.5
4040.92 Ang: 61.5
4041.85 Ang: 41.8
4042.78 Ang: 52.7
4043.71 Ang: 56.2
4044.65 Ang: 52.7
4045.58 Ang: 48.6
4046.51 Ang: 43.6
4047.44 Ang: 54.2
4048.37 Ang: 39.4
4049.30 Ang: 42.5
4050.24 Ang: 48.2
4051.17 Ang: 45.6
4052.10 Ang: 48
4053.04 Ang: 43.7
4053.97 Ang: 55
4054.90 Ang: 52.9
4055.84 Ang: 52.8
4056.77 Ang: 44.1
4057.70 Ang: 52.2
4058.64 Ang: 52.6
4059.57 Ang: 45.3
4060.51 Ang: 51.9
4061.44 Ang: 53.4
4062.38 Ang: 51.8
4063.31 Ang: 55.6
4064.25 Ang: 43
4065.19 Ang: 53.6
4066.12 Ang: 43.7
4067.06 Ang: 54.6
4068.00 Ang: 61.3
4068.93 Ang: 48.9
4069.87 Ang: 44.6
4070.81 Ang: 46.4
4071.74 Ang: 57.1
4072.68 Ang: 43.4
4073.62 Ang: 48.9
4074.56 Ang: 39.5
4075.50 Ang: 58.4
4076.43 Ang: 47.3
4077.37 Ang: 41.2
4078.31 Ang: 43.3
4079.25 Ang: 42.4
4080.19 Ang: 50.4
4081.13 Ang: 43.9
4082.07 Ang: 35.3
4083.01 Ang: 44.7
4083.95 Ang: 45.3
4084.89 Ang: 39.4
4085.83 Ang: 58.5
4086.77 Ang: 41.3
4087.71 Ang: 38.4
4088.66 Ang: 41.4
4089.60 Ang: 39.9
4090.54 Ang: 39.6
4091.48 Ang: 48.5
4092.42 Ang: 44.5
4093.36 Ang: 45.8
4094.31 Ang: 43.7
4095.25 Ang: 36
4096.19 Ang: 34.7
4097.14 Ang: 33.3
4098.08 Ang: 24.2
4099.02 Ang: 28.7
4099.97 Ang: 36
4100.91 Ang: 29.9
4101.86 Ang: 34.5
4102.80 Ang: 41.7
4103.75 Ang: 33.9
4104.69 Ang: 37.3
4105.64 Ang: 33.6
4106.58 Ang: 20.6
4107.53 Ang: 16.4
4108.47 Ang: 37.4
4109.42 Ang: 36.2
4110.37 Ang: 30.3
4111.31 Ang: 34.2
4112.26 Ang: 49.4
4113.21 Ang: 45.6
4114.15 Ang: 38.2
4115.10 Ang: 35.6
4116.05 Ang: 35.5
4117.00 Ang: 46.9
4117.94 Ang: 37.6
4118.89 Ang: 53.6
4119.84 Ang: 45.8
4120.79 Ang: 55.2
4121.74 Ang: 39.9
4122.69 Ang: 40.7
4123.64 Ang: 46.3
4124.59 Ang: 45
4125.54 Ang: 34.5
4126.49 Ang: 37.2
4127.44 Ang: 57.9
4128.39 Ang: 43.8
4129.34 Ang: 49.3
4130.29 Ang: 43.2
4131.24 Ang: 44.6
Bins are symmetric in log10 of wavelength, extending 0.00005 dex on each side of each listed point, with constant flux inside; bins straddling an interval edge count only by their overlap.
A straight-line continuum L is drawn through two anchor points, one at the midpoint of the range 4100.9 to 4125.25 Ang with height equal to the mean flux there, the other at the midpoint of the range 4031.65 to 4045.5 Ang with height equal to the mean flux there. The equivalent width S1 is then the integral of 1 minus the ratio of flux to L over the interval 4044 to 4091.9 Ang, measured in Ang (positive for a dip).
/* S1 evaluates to -2.1 Ang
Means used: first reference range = 49.9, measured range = 47.4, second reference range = 38.6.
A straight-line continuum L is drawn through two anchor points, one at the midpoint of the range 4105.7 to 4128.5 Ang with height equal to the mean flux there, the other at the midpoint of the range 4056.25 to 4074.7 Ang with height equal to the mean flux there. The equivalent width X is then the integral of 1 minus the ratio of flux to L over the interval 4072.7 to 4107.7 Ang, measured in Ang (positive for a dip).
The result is 4.3 Ang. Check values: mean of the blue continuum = 49.8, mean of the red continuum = 40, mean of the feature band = 39.8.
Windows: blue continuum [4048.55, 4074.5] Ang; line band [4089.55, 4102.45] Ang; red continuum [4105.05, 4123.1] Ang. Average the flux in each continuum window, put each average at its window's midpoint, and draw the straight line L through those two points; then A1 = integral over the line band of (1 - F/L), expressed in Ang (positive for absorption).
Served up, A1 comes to 1.6 Ang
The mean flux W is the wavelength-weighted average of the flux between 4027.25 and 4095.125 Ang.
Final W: 47.5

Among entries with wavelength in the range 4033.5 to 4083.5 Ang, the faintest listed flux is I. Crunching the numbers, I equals 35.3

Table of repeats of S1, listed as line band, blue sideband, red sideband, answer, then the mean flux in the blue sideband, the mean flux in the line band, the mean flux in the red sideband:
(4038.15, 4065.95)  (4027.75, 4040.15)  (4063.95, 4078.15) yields -1.07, 46.9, 49.6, 48.7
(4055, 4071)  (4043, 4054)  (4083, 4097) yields -1.54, 48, 50.4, 42.5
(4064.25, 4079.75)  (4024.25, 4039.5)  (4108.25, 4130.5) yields -1.28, 46.3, 48.3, 42.5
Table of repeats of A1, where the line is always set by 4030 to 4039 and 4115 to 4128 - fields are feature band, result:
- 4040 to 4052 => -0.8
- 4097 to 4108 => 3.4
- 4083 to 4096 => 0.5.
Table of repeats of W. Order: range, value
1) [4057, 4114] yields 42.5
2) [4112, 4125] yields 43.8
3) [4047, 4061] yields 48.6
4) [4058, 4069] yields 51.4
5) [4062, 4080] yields 48.7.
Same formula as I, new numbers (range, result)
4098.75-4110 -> 16.4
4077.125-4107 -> 20.6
